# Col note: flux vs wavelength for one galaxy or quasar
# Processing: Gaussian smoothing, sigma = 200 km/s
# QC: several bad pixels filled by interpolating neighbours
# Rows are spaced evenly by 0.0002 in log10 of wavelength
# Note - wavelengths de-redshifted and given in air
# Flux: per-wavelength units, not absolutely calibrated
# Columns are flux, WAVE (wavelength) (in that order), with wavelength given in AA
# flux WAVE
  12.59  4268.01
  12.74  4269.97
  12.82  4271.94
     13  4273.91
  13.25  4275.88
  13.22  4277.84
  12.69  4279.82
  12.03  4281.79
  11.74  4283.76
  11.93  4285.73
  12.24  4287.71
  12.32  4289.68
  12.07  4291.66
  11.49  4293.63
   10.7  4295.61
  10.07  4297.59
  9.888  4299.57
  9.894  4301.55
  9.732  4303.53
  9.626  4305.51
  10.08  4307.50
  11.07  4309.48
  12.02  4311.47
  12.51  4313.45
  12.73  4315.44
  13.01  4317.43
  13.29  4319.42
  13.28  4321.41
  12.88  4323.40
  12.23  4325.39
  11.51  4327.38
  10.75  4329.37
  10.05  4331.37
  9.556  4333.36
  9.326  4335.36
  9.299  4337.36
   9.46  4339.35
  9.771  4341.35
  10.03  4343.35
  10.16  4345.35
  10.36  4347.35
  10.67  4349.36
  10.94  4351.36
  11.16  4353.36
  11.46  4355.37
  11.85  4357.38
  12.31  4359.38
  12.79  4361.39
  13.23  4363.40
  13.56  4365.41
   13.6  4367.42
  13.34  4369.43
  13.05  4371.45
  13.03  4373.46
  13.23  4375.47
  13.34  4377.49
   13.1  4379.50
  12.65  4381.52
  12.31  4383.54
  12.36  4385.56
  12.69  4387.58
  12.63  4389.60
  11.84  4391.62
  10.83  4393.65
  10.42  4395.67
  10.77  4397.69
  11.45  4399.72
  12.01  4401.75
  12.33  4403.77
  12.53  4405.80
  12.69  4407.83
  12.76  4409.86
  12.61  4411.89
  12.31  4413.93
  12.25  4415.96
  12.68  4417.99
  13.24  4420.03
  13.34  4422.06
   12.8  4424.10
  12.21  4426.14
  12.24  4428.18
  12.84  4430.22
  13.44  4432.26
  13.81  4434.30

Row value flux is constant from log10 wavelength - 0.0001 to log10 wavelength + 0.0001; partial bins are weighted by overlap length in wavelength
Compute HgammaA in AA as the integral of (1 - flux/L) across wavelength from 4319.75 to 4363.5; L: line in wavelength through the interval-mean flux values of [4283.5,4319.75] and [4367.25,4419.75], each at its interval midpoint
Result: 2.9 AA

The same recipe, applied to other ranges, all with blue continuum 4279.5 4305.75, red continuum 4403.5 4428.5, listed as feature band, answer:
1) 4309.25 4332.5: -1.3 AA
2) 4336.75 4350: 2.0 AA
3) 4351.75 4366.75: -0.4 AA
